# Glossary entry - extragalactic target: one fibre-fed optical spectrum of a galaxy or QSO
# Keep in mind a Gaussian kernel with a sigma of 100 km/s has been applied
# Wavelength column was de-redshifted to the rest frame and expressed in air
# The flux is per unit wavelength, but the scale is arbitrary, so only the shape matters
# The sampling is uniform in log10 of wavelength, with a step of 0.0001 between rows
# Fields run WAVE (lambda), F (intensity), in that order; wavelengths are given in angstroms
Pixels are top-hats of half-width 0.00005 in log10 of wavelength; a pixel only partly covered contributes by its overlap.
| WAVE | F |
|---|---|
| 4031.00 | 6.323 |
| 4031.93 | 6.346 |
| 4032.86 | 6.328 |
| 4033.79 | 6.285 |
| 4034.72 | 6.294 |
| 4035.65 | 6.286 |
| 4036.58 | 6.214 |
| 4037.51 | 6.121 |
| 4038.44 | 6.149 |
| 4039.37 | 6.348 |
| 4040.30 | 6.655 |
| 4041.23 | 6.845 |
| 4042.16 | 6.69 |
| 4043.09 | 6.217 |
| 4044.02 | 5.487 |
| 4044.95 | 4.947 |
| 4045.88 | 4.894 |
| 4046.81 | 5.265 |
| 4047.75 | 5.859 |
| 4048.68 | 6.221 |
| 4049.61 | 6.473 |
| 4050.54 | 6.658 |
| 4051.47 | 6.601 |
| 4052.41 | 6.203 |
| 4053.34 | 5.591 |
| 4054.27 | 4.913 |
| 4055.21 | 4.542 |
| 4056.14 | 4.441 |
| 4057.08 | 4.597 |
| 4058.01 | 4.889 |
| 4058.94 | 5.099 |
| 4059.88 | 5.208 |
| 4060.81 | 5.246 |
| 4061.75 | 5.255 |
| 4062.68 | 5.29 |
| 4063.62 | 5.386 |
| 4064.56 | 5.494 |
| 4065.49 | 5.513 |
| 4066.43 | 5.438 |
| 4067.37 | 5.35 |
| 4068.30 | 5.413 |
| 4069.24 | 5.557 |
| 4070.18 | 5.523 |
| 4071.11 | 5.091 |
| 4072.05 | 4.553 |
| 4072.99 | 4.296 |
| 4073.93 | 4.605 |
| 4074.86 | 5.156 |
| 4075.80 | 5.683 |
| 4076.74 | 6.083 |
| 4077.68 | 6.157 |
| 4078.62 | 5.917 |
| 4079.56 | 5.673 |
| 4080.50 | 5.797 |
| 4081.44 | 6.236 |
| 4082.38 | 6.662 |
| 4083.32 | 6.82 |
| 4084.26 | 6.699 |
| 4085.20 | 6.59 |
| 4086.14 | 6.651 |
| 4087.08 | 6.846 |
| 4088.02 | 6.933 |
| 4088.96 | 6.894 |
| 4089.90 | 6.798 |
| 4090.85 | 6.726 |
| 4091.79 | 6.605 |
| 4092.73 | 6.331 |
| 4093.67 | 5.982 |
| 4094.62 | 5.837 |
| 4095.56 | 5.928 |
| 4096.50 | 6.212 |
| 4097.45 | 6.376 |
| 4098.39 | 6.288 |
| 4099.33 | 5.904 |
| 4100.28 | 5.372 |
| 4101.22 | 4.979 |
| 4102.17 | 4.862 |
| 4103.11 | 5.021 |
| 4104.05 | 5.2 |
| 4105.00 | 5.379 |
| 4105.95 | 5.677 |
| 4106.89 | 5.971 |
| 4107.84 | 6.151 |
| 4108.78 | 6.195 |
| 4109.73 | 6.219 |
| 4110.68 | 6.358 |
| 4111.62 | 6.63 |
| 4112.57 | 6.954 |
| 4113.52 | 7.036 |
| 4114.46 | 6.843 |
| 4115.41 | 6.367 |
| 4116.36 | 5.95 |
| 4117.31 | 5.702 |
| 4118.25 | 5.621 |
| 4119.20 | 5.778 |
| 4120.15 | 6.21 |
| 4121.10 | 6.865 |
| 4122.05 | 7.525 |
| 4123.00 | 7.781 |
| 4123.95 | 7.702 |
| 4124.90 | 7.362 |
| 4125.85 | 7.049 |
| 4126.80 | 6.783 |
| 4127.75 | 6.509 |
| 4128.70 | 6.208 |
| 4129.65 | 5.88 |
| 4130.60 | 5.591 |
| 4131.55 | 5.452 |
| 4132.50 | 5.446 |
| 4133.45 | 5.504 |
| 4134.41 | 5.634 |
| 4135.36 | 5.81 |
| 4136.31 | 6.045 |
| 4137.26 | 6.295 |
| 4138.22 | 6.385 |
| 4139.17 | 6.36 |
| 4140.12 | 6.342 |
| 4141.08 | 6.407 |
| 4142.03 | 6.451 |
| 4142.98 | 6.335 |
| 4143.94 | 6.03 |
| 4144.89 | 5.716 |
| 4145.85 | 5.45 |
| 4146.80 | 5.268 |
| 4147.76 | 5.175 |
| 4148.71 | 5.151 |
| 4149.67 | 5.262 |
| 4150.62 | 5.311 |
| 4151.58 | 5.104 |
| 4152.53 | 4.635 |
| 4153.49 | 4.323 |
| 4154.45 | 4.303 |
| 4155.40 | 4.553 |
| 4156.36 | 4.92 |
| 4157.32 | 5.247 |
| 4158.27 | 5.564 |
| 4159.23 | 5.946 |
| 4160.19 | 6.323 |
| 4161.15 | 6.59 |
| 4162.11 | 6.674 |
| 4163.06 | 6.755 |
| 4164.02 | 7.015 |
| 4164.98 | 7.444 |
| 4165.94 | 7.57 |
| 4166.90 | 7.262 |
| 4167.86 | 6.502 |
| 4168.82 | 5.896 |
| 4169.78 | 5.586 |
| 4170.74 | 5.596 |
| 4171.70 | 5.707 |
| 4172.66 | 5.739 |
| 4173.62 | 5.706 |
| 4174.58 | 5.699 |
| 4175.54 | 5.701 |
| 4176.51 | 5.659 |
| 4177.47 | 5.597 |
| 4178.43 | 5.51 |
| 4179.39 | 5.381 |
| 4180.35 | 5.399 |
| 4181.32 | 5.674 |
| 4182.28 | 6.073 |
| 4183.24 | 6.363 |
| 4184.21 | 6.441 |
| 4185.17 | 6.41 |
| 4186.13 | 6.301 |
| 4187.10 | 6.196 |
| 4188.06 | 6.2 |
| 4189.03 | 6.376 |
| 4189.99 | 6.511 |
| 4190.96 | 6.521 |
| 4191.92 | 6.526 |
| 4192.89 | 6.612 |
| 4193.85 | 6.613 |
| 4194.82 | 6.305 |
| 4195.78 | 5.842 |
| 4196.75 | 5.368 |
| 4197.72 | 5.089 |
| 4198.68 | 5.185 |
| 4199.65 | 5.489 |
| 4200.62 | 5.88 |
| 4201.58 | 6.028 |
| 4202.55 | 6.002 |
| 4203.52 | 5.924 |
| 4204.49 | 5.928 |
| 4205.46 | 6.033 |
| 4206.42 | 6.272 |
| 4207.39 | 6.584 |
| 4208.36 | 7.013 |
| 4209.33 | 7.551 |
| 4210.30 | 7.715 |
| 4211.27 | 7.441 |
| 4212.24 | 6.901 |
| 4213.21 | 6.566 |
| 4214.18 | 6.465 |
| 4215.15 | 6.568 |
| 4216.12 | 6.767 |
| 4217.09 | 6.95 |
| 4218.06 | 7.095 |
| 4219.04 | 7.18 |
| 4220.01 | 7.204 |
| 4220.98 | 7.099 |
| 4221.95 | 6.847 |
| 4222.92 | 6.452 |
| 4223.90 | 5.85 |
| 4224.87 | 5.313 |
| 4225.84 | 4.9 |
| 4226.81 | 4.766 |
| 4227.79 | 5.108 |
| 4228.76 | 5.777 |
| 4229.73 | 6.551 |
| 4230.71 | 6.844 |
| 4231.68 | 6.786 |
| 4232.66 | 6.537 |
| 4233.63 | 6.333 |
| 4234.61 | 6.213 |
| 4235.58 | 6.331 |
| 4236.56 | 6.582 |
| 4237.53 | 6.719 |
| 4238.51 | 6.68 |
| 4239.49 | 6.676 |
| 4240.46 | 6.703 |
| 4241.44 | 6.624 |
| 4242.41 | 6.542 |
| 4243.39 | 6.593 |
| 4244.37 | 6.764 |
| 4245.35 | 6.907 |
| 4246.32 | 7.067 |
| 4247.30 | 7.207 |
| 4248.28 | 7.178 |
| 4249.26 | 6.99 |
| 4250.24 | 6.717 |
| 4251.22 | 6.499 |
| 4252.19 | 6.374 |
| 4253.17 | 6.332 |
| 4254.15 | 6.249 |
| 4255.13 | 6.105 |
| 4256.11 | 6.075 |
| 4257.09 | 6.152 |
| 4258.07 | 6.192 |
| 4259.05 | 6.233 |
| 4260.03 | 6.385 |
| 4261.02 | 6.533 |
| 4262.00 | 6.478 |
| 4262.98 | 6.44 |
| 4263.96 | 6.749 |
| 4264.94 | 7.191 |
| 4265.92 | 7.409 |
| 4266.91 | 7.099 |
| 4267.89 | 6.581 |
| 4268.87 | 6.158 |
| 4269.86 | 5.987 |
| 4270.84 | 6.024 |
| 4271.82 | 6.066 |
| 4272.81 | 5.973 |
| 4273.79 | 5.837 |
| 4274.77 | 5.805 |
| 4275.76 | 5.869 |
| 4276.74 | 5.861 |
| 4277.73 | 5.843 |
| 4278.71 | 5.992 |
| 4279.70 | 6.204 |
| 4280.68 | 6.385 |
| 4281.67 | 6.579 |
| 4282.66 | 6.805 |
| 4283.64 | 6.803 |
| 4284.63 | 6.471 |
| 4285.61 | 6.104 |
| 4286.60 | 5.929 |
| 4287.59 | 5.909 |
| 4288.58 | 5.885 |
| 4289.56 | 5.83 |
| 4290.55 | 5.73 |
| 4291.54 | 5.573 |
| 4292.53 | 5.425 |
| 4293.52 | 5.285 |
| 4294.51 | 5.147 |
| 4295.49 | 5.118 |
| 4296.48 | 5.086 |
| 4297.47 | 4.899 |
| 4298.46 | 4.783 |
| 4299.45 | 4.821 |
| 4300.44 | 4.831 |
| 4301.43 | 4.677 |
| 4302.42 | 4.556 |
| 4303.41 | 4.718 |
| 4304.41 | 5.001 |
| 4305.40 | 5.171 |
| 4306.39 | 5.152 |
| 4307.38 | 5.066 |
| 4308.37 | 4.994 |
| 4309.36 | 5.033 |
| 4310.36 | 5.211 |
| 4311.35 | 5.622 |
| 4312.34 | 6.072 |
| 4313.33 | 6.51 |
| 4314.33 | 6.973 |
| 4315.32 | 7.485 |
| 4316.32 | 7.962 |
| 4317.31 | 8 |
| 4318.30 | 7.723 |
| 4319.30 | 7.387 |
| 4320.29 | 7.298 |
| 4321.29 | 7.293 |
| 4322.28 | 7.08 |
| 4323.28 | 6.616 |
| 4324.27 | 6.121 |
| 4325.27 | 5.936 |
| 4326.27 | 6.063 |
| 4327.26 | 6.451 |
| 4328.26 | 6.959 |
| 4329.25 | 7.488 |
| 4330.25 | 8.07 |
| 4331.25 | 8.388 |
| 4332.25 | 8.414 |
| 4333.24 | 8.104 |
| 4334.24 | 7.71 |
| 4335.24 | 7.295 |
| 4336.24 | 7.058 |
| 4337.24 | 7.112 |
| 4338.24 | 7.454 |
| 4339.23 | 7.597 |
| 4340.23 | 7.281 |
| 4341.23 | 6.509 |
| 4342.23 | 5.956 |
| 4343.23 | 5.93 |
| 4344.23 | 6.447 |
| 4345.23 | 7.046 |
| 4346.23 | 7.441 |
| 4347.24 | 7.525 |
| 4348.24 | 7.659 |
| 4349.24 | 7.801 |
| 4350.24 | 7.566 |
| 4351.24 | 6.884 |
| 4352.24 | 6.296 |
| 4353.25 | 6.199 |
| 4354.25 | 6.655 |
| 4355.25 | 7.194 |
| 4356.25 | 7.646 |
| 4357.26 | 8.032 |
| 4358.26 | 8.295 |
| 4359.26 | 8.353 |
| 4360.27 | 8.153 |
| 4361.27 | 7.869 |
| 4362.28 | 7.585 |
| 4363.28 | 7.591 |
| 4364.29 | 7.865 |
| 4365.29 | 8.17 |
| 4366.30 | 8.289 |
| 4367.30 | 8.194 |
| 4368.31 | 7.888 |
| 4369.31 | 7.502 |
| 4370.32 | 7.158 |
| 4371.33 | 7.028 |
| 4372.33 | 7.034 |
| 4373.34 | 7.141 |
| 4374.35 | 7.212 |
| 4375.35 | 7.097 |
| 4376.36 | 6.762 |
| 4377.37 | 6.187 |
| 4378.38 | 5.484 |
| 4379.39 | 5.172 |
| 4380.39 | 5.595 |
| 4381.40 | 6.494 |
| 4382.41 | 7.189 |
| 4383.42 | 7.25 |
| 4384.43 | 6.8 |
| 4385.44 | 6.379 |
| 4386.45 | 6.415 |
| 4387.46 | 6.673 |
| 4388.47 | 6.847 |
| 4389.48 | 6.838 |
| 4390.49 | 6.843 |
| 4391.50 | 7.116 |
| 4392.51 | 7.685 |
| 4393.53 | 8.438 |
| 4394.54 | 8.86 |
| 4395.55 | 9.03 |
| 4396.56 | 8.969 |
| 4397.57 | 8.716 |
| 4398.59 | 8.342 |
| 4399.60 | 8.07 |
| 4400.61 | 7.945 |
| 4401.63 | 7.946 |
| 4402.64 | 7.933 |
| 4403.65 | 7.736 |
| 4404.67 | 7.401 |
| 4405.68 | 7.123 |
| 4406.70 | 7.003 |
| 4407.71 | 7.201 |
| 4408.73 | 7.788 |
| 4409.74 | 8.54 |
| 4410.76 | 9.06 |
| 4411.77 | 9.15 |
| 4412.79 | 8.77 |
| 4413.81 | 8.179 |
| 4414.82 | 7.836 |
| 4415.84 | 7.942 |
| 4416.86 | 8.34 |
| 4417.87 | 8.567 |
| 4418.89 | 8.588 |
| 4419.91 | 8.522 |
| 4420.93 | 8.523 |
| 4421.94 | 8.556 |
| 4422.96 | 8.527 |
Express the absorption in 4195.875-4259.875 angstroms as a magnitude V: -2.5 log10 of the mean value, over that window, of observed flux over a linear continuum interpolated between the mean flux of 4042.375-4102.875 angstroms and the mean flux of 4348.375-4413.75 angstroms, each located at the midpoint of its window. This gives 0.03 mag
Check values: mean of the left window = 5.74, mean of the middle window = 6.41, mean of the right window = 7.48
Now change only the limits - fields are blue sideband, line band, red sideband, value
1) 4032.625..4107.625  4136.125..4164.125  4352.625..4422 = 0.10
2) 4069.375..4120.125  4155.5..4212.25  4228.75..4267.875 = 0.03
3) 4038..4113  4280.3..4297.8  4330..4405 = 0.19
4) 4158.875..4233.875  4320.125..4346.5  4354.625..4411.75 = 0.01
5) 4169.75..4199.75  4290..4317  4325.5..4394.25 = 0.24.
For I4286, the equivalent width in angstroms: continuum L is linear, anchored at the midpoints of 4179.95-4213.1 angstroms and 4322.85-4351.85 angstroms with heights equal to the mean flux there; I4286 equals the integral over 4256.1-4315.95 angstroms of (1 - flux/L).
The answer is 8.1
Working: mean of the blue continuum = 6.26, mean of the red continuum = 7.13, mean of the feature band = 5.88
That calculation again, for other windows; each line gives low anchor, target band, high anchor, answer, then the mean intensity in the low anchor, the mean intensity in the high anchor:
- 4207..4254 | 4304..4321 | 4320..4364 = 1.9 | 6.6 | 7.24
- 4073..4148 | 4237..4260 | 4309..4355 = 0.3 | 6.15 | 7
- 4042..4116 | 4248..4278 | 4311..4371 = 2.1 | 5.82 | 7.29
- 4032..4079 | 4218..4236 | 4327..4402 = 0.9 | 5.63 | 7.34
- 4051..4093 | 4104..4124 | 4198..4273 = -1.5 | 5.72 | 6.46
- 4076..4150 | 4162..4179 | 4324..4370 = 0.7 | 6.17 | 7.35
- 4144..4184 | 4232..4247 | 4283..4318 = -2.4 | 5.75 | 5.67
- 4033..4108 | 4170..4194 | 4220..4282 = 0.6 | 5.81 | 6.38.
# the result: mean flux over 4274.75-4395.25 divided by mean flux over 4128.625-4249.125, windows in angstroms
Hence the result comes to 1.1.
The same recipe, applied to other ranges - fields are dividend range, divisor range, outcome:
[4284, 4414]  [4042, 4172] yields 1.17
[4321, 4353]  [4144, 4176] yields 1.23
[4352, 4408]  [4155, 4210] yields 1.21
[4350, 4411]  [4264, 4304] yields 1.27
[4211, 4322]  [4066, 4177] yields 1.04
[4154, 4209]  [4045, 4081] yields 1.11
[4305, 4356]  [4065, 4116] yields 1.15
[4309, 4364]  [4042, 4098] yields 1.24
